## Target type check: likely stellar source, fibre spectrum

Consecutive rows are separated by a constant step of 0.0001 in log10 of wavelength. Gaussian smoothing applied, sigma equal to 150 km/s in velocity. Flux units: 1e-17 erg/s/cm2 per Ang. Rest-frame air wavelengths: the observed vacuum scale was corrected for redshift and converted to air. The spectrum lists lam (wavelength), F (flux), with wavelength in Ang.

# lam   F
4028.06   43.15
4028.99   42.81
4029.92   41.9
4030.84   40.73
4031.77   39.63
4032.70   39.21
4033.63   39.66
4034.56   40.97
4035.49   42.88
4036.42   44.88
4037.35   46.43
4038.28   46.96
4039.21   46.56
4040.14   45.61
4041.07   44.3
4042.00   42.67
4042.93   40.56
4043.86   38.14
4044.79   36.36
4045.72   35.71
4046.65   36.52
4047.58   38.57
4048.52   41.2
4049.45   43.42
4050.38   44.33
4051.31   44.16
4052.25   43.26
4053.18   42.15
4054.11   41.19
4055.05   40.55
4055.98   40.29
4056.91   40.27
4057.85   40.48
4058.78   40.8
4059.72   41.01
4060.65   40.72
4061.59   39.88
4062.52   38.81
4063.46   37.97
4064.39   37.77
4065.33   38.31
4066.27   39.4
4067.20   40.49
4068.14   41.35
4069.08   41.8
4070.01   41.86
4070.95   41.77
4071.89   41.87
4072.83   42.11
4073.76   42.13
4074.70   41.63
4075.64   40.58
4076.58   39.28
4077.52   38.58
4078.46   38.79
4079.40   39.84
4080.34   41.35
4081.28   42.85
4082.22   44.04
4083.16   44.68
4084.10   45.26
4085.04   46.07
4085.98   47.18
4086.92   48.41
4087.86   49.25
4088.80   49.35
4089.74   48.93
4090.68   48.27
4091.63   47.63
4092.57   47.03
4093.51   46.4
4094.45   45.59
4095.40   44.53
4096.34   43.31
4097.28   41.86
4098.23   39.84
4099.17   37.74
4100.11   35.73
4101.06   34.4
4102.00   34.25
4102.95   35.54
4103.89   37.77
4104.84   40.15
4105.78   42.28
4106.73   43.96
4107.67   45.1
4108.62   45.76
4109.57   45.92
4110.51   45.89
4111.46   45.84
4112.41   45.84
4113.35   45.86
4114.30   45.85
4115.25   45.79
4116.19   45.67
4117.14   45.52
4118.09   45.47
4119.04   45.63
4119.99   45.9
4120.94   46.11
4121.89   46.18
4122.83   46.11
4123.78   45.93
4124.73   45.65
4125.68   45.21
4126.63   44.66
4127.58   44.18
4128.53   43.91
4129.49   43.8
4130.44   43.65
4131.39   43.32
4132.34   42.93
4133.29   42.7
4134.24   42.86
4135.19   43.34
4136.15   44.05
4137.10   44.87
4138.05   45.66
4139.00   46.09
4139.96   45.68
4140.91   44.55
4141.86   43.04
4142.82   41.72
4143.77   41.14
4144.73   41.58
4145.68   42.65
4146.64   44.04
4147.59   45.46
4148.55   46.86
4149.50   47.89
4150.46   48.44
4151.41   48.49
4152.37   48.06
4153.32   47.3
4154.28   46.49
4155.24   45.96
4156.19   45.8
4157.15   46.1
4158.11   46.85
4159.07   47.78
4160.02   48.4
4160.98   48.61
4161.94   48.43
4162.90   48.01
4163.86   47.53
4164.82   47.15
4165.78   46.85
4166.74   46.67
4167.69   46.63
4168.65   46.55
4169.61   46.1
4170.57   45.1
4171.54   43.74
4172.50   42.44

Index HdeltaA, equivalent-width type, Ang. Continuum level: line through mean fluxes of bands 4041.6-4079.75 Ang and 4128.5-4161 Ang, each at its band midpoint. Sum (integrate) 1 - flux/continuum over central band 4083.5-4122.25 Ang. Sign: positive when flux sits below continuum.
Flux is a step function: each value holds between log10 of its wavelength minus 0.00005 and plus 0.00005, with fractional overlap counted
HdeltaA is -1.33 Ang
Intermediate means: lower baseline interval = 40.4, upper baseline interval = 45.1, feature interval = 44.2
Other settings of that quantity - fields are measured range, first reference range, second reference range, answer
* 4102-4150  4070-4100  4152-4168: 1.5 Ang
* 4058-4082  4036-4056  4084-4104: 1.3 Ang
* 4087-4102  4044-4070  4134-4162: -0.5 Ang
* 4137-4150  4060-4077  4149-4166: 0.6 Ang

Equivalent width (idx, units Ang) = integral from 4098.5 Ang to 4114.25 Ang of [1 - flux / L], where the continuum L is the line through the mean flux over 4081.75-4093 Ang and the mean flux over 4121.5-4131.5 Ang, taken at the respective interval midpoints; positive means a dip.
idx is 1.6 Ang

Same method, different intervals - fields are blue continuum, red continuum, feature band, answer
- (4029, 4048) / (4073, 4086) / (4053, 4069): 0.7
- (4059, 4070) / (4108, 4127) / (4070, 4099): -1.2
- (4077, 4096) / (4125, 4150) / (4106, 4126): -0.5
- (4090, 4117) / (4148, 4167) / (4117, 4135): 0.1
